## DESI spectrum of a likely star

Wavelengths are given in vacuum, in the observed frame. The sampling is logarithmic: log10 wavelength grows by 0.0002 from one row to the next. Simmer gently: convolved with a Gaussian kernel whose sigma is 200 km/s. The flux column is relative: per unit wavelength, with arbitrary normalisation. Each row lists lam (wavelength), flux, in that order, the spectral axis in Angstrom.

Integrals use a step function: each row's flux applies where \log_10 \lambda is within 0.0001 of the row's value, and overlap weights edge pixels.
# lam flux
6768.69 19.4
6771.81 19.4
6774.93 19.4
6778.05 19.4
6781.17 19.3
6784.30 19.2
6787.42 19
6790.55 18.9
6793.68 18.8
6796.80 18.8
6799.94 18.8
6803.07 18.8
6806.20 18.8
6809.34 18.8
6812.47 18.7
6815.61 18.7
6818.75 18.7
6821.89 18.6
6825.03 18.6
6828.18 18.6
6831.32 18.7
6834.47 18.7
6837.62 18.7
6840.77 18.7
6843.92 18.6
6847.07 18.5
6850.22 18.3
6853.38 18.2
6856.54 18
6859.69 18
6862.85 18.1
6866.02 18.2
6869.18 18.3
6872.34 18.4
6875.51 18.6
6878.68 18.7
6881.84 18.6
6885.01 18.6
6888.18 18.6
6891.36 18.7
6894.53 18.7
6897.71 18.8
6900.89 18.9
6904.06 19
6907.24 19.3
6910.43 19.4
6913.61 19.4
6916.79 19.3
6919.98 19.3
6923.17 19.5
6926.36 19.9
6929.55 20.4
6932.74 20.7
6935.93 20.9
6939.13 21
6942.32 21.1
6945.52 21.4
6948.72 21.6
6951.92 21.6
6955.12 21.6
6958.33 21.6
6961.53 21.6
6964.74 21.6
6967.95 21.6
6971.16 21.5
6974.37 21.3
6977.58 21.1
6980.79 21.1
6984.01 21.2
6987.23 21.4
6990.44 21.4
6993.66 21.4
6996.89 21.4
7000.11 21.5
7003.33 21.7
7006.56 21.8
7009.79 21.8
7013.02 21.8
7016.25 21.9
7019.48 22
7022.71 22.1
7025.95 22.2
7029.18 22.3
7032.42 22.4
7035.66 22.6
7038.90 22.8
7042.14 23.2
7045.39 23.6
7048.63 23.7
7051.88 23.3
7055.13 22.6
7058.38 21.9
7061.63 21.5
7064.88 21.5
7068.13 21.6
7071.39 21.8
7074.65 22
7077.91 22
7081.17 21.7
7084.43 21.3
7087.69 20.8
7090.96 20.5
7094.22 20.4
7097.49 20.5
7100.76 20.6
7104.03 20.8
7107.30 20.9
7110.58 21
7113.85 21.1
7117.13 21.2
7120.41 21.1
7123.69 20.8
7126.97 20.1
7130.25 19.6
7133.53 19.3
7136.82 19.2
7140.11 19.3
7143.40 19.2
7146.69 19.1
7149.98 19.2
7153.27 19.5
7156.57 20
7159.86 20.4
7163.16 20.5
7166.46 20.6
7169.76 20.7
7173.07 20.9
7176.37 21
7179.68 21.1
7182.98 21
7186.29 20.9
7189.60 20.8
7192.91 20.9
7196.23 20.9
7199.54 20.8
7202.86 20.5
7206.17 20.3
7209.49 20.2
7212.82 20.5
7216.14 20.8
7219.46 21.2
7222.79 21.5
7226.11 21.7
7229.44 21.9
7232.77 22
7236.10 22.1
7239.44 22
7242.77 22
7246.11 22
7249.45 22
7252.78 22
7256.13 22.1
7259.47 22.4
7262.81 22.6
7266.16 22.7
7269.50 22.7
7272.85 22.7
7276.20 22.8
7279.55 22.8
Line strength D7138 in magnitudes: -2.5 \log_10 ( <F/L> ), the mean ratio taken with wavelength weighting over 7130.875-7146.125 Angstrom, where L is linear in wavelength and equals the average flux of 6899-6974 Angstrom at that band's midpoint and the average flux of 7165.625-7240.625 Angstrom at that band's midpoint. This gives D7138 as 0.09 mag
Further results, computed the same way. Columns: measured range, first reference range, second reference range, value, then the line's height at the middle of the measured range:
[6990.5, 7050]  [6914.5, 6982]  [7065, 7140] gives -0.07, 20.9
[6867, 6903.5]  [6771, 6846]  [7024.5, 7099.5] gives 0.07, 19.8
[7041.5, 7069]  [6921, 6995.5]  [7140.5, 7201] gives -0.09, 20.8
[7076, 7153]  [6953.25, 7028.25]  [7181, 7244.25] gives 0.05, 21.4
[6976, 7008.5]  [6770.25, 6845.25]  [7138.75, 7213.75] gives -0.09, 19.6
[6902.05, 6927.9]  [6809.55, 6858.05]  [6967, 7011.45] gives 0.04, 20.1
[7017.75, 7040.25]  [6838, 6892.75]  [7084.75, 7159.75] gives -0.14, 19.6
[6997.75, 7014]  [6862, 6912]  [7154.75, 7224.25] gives -0.12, 19.5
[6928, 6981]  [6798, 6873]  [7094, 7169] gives -0.11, 19.2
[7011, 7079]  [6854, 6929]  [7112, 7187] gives -0.14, 19.7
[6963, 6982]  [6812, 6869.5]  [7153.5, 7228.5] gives -0.11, 19.3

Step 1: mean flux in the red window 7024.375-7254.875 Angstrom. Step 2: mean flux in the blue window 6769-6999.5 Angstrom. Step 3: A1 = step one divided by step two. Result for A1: 1.1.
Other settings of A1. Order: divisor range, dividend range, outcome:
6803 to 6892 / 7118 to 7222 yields 1.10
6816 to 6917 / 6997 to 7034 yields 1.18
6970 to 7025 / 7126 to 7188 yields 0.93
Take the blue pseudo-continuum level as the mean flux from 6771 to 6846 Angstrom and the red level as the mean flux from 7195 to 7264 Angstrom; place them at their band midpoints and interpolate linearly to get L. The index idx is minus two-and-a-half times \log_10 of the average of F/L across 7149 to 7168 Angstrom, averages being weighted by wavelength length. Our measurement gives 0.052 mag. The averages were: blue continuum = 18.9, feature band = 20.1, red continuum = 21.5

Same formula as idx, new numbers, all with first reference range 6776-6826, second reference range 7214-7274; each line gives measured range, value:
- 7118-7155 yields 0.082 mag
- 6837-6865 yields 0.052 mag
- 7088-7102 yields 0.023 mag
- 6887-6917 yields 0.033 mag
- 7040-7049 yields -0.140 mag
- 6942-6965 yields -0.082 mag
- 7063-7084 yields -0.048 mag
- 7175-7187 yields 0.028 mag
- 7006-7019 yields -0.076 mag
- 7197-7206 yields 0.055 mag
